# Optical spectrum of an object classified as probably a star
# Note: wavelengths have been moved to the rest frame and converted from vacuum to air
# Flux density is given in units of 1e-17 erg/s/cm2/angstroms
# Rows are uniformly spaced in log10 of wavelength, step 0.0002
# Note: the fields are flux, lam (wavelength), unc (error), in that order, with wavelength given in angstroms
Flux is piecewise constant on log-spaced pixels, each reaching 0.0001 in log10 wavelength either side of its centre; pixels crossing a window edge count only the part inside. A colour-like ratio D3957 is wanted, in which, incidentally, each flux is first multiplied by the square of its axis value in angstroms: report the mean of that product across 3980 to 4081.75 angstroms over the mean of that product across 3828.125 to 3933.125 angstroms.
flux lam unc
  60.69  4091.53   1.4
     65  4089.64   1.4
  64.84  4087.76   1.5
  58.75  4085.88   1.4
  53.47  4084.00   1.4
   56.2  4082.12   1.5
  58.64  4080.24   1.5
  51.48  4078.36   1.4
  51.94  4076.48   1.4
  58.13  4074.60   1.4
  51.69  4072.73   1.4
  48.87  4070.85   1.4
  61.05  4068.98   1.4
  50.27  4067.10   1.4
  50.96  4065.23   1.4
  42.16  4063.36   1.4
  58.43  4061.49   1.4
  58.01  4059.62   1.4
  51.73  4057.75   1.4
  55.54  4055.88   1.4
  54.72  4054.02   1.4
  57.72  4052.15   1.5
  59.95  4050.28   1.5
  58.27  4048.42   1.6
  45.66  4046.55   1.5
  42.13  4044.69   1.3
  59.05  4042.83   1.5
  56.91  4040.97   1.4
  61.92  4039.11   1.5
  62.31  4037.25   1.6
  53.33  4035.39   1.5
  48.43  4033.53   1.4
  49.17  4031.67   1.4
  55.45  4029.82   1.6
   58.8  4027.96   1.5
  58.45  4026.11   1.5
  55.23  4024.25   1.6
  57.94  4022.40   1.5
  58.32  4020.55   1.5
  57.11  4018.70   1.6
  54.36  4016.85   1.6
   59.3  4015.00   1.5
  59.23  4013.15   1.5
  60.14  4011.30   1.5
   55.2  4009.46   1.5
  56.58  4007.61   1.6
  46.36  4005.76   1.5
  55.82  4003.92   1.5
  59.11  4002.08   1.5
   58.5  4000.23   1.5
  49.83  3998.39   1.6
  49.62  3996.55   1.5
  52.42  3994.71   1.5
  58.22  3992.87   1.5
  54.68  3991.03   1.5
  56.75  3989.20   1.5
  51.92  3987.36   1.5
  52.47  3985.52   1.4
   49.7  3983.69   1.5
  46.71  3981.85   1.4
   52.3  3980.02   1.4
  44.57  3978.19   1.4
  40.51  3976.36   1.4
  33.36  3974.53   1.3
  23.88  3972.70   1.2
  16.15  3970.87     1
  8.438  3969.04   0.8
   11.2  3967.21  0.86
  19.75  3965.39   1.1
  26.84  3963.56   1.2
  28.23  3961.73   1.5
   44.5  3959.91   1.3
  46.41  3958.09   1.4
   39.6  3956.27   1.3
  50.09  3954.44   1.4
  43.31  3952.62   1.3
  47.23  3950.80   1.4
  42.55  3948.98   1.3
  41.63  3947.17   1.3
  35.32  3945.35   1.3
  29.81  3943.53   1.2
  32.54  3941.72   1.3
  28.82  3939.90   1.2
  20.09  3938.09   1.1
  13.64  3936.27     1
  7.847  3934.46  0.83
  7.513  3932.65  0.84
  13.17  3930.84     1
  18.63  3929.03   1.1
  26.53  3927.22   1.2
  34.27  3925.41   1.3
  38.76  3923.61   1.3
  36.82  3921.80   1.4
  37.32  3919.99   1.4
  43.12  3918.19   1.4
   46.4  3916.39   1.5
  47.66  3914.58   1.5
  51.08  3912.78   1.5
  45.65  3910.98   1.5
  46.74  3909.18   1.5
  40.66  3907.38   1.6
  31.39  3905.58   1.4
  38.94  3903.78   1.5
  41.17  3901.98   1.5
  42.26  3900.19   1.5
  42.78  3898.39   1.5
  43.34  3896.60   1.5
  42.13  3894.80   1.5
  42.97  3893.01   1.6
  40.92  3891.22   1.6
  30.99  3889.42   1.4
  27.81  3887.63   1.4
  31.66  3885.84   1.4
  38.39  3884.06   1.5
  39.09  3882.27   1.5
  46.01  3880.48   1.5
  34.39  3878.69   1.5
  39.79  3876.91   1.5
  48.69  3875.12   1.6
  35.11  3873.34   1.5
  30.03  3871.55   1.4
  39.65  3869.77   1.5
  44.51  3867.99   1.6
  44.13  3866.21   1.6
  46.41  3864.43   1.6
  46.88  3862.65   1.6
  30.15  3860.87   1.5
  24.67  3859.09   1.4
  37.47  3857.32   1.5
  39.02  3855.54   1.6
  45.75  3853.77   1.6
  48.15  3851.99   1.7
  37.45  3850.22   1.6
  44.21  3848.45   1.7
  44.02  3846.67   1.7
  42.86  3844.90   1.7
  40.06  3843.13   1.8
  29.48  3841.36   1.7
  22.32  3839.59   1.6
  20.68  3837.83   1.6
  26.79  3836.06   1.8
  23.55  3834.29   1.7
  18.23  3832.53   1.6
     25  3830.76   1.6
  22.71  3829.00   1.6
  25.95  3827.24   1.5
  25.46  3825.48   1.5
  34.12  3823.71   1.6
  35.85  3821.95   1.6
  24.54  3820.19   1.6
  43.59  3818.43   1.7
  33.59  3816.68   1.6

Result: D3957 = 1.61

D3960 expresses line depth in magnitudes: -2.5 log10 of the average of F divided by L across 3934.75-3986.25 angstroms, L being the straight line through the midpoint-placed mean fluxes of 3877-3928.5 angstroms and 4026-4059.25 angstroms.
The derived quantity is 0.32 mag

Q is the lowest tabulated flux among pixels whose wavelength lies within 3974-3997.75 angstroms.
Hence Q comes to 33.36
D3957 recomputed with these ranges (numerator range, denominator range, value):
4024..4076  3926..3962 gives 1.85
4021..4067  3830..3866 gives 1.73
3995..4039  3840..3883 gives 1.52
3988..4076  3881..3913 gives 1.48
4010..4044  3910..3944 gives 1.96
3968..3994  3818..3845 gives 1.61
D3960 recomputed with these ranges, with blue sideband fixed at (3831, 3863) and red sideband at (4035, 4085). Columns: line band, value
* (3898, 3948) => 0.22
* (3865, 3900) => -0.05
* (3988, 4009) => -0.12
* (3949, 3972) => 0.36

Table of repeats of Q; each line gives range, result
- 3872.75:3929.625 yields 18.63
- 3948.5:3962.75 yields 28.23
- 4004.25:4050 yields 42.13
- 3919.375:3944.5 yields 7.513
